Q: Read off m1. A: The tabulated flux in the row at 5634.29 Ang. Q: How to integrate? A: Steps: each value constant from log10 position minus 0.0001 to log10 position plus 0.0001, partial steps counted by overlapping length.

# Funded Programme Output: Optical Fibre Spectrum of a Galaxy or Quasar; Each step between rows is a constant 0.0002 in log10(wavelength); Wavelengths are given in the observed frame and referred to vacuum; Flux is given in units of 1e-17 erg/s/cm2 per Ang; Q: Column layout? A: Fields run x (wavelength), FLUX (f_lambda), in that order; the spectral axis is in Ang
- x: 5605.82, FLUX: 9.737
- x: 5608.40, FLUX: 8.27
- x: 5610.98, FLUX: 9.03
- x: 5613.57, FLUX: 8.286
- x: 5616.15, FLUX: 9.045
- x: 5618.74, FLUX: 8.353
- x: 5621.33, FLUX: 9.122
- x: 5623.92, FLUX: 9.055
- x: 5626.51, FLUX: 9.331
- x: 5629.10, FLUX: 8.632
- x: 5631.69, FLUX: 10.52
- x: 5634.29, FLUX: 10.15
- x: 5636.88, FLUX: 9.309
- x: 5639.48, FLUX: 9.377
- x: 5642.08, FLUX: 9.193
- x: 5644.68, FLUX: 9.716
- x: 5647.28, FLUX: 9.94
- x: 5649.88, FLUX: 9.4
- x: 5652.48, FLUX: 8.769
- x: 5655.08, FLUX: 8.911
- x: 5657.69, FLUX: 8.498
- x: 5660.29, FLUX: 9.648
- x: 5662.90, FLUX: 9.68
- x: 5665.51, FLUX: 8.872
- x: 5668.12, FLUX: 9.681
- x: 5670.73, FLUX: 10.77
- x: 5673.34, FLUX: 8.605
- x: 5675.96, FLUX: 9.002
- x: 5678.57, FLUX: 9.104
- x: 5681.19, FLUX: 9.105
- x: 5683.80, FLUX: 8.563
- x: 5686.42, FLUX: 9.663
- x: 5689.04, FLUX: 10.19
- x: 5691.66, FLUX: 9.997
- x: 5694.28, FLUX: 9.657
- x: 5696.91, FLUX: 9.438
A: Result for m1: 10.15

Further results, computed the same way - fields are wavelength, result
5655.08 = 8.911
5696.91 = 9.438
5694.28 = 9.657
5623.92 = 9.055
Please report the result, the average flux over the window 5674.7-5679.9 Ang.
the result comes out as 9.05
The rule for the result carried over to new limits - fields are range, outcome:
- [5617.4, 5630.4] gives 8.9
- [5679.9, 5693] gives 9.51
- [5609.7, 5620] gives 8.68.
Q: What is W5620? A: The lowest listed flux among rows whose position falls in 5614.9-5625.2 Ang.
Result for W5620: 8.353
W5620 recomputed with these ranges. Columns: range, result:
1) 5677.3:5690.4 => 8.563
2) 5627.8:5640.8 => 8.632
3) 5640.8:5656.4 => 8.769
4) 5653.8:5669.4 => 8.498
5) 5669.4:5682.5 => 8.605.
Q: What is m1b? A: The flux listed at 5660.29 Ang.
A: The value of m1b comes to 9.648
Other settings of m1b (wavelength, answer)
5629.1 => 8.632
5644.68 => 9.716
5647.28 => 9.94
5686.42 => 9.663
